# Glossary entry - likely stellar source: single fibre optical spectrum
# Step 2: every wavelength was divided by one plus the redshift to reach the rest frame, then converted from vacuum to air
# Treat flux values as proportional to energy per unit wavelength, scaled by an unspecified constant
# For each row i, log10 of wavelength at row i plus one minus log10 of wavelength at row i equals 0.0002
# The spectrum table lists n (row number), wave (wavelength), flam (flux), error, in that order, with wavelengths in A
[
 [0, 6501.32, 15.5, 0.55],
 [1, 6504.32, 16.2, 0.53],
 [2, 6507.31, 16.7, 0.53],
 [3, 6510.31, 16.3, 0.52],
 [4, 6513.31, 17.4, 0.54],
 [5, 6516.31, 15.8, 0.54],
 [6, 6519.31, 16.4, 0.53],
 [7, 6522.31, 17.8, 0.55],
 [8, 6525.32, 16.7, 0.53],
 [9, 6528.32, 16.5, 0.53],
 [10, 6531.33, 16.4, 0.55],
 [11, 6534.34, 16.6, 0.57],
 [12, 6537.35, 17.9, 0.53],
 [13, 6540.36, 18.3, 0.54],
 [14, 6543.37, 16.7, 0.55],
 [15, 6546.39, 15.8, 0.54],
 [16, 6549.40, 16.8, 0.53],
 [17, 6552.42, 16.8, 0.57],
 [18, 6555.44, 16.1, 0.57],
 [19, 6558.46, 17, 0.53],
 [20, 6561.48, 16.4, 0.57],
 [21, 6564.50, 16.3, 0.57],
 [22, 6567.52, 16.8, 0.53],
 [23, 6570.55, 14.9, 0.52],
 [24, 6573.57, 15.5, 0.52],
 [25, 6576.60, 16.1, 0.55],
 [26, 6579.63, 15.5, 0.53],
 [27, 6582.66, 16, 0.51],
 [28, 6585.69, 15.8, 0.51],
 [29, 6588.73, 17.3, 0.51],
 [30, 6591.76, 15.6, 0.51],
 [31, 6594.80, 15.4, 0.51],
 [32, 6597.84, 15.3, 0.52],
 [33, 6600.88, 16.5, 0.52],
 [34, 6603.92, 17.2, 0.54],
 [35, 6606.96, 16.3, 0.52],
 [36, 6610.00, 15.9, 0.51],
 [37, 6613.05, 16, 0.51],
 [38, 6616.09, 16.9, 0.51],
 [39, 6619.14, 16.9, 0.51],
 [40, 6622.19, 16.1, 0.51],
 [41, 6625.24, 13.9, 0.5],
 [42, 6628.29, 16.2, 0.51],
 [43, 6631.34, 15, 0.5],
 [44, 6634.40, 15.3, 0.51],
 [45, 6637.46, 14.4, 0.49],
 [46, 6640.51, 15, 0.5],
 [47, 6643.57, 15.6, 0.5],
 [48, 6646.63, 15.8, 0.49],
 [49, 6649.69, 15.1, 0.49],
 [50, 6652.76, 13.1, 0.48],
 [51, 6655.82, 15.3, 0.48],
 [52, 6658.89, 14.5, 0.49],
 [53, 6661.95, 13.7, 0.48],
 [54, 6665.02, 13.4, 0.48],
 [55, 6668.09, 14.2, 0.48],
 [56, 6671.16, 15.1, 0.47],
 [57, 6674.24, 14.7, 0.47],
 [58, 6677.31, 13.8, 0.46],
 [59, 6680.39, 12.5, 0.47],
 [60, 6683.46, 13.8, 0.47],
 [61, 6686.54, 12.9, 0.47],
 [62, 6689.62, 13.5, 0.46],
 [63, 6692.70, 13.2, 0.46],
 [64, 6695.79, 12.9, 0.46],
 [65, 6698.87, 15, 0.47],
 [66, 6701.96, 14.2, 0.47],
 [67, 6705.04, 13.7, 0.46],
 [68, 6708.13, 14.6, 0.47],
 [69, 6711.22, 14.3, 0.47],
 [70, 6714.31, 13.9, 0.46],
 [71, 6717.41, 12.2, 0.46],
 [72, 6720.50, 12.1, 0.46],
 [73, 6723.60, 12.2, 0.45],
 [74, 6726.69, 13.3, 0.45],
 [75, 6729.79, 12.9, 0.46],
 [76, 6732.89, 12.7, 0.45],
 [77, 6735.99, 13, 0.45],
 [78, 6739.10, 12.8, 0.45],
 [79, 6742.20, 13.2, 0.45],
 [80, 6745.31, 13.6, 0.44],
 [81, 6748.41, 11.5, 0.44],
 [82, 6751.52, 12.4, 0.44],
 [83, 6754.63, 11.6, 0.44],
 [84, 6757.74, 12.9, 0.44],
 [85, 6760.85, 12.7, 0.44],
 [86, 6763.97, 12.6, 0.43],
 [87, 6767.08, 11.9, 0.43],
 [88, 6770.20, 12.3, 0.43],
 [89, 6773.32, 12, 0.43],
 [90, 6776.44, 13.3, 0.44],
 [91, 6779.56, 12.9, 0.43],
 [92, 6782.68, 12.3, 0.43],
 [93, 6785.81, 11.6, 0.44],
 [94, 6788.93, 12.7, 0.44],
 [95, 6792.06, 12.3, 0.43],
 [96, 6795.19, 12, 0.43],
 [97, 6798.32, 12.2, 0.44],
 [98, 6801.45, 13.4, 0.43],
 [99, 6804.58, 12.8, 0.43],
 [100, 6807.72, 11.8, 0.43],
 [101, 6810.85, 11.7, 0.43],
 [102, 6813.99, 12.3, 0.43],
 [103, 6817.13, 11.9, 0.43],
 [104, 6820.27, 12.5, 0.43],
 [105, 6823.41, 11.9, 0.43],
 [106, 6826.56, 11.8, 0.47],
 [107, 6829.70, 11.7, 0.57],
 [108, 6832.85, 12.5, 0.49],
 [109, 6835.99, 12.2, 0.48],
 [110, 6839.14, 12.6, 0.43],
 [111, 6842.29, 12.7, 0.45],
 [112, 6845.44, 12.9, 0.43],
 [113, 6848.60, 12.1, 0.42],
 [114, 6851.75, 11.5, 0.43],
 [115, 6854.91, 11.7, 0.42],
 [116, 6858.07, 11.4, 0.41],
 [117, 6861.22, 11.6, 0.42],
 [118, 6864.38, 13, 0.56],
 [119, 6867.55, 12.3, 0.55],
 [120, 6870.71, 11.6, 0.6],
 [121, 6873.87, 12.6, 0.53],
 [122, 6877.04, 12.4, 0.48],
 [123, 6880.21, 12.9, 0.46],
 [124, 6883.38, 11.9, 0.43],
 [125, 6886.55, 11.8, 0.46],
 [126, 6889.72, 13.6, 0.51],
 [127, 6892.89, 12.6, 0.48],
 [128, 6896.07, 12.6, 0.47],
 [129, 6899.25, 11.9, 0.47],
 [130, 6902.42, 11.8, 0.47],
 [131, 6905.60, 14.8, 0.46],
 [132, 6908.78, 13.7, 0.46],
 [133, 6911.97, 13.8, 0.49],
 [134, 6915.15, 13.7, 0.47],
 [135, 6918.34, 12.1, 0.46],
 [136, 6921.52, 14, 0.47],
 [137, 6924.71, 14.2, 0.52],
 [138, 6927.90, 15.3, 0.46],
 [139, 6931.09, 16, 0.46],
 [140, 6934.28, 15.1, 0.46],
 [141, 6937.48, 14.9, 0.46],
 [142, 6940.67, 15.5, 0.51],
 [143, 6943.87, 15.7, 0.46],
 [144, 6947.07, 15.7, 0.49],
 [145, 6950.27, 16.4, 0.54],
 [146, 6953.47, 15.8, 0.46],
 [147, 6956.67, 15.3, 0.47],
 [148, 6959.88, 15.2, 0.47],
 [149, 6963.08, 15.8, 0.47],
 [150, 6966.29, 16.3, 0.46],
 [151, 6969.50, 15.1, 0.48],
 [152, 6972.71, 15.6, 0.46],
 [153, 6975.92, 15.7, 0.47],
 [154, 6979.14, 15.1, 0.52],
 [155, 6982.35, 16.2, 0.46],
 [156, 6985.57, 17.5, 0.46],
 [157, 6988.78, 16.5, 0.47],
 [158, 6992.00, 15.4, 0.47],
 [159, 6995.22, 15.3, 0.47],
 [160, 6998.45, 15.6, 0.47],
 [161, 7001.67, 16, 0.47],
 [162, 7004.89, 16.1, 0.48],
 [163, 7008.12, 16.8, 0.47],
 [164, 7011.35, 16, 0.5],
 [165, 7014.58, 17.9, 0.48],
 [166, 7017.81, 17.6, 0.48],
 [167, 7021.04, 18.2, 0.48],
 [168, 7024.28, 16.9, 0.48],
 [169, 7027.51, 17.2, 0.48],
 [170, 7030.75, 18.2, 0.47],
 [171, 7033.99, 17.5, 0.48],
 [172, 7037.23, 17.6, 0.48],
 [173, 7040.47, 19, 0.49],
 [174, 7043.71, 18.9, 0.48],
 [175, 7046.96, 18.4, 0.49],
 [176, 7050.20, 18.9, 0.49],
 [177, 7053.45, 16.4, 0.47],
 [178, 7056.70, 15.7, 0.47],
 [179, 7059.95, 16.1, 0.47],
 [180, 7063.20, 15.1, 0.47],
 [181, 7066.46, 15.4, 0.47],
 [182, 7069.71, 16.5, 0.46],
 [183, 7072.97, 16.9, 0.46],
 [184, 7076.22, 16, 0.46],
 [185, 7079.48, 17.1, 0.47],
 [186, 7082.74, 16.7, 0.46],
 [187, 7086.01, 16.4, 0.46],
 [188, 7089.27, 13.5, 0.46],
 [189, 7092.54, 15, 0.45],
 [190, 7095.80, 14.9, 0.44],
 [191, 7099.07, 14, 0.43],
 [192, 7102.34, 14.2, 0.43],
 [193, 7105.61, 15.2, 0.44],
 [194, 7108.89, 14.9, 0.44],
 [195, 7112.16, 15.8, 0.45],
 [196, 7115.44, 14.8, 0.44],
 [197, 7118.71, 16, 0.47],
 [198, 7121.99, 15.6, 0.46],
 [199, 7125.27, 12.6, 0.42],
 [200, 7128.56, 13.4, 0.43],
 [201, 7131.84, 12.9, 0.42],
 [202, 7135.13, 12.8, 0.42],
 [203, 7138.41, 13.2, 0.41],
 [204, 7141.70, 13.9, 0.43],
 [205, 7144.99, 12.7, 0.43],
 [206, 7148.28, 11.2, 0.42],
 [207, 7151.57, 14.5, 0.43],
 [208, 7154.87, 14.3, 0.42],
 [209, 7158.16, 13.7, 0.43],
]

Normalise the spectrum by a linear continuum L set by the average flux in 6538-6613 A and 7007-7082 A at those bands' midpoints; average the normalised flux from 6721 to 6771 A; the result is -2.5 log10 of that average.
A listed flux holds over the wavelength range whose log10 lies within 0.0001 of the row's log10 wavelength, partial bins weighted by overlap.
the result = 0.30 mag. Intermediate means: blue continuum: 16.3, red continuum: 17.1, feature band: 12.6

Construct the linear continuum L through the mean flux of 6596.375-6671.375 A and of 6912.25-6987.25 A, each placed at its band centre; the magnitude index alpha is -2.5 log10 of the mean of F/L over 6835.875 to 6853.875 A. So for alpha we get 0.23 mag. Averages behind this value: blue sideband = 15.3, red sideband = 15.3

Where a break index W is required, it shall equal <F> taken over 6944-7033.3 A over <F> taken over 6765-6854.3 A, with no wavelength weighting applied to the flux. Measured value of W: 1.3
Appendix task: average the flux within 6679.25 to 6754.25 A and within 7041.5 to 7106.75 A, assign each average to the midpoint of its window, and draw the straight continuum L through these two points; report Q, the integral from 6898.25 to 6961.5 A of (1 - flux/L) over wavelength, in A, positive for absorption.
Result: 1.48 A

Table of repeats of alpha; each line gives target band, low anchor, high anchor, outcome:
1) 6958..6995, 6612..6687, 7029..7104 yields 0.018 mag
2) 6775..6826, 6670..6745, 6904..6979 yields 0.142 mag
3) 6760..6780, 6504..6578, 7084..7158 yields 0.242 mag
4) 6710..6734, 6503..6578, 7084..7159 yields 0.219 mag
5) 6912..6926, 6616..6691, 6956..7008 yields 0.155 mag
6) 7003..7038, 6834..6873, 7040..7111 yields -0.143 mag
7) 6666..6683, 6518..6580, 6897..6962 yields 0.136 mag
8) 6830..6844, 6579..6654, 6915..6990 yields 0.239 mag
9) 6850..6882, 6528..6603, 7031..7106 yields 0.327 mag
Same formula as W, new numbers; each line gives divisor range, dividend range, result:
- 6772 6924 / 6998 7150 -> 1.27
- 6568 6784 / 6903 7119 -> 1.12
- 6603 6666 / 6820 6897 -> 0.80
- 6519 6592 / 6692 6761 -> 0.79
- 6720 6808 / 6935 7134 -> 1.28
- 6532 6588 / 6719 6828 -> 0.76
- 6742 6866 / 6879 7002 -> 1.19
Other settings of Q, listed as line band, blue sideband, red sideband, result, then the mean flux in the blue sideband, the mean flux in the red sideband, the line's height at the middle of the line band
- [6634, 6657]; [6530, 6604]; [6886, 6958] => 1.37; 16.3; 14.2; 15.9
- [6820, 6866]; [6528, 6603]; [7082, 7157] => 9.50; 16.3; 14.2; 15.3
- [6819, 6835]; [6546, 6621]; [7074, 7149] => 3.48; 16.2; 14.5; 15.4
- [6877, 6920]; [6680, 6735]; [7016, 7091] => 7.00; 13.3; 17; 15.3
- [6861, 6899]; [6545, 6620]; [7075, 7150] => 6.99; 16.2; 14.5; 15.2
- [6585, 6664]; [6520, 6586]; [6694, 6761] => -2.19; 16.5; 13.1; 15.1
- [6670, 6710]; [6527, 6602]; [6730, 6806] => 0.44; 16.3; 12.5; 14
